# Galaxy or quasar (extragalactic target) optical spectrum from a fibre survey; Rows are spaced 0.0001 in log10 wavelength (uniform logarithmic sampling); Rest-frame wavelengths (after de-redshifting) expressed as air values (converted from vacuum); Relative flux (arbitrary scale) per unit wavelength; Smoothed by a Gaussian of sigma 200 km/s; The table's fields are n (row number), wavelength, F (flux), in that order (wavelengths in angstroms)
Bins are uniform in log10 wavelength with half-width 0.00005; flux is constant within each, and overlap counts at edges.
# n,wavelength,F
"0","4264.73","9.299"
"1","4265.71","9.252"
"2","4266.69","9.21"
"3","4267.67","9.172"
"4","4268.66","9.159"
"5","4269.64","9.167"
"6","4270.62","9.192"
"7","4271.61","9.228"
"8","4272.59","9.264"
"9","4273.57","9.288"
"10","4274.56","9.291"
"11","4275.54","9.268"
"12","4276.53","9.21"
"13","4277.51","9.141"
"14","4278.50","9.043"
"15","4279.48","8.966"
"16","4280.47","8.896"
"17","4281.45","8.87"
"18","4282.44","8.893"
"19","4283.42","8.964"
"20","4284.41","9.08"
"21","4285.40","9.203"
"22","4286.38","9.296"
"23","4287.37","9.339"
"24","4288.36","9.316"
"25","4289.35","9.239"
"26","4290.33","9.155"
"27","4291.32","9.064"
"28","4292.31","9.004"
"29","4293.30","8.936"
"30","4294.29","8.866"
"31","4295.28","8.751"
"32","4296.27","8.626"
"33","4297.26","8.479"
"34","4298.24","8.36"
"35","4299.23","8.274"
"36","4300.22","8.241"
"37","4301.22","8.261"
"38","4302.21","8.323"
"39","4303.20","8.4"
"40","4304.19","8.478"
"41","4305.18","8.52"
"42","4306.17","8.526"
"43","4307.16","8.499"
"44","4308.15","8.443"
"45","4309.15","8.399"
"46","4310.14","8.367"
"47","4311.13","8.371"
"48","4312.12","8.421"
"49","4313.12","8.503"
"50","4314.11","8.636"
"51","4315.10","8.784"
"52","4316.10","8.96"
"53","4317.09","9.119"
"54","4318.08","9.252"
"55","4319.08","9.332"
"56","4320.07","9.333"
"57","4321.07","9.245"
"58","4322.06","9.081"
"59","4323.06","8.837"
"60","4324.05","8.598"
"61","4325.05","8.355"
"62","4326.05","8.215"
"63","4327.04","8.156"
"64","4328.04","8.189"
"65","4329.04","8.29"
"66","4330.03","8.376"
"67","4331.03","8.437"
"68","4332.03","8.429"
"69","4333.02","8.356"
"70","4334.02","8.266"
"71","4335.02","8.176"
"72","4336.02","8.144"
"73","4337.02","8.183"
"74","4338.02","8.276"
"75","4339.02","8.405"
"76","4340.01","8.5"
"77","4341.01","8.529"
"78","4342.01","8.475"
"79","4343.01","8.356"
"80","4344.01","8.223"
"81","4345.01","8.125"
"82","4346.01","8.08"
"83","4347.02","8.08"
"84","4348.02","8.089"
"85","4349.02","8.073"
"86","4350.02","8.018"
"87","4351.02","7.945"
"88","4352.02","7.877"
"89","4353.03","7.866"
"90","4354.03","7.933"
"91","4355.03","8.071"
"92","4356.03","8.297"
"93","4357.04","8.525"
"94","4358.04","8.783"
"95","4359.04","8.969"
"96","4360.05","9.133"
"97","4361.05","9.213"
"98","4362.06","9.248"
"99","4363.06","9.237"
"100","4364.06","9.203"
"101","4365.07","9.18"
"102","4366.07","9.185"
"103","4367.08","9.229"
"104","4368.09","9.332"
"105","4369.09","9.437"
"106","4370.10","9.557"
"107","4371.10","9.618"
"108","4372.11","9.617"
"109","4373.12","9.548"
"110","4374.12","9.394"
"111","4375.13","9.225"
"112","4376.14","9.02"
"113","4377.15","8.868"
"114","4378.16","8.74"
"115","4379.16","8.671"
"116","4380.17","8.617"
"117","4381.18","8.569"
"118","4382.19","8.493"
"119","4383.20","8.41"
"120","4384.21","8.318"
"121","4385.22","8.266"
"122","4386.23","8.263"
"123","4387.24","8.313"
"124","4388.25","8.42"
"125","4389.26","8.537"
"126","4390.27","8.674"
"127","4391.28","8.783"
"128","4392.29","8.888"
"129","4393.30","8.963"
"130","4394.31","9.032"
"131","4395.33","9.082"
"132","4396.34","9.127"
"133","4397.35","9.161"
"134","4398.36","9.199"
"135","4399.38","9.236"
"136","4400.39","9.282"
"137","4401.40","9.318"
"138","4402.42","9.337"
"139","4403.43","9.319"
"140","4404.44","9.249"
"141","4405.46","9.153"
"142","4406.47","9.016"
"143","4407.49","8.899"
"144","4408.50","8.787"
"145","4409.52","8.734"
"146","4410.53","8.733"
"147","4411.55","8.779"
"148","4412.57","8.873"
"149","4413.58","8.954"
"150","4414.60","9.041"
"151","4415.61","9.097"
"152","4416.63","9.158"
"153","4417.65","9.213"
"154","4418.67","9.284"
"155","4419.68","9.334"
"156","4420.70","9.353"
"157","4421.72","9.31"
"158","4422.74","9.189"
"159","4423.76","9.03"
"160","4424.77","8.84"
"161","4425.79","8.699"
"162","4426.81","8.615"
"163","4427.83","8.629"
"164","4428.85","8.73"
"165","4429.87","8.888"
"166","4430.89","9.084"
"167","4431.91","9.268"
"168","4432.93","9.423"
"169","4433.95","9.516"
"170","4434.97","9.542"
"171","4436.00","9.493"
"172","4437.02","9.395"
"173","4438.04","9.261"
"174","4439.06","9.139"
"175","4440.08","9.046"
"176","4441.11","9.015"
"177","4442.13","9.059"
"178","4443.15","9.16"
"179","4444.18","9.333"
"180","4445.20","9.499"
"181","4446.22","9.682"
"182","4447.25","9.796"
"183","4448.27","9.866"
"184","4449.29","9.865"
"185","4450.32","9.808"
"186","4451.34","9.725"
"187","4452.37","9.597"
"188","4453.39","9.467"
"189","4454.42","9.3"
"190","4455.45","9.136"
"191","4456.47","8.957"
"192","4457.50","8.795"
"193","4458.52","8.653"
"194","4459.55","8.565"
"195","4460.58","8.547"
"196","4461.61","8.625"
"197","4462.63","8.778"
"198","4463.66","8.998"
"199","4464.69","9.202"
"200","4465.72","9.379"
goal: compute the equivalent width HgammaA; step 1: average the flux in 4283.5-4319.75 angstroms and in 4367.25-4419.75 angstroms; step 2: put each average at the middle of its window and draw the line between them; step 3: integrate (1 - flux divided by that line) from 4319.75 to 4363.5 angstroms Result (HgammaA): 2.09 angstroms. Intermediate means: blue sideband 8.75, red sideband 8.98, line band 8.43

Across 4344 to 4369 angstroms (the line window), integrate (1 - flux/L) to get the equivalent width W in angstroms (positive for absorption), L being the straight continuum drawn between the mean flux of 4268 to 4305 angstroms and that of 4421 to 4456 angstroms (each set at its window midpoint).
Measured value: 1.41 angstroms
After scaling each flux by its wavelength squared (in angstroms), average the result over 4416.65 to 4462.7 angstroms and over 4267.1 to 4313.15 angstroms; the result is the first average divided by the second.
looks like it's 1.11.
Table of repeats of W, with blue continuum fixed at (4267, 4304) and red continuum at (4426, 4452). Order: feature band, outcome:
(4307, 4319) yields 0.5 angstroms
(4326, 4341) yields 1.3 angstroms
